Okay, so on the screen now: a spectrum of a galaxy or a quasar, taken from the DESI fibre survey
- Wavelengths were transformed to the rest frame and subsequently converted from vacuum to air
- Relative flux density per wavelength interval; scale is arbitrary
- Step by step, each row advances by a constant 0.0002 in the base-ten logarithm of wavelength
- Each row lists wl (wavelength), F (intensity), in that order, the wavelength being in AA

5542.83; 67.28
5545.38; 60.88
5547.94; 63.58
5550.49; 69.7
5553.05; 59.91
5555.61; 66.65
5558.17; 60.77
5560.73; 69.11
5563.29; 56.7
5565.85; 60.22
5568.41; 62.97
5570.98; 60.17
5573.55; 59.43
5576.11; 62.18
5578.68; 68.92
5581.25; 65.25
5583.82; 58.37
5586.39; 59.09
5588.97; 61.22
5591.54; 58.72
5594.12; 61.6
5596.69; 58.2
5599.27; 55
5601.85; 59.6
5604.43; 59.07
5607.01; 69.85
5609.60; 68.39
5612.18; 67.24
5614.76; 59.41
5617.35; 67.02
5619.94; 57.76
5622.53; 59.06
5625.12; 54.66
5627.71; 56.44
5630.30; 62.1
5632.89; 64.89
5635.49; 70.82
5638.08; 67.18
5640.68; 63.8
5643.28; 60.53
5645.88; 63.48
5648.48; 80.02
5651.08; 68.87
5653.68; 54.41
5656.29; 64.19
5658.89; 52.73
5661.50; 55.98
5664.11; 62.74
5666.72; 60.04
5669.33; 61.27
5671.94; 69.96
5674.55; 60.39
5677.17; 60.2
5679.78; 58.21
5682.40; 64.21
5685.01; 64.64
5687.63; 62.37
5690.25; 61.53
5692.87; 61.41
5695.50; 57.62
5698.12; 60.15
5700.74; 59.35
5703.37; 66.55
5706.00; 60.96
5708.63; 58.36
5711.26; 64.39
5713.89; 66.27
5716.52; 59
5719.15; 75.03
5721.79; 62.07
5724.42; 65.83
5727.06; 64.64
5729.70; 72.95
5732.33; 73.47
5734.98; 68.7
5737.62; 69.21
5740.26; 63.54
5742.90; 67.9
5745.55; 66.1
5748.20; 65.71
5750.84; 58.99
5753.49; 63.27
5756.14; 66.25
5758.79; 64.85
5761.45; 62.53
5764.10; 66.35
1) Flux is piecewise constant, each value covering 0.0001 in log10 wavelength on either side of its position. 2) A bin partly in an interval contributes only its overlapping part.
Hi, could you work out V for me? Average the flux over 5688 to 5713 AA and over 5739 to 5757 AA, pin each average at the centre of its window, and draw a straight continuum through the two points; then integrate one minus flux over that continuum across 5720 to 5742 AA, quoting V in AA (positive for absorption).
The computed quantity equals -1.52 AA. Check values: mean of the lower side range 61.3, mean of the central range 67.7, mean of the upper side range 64.5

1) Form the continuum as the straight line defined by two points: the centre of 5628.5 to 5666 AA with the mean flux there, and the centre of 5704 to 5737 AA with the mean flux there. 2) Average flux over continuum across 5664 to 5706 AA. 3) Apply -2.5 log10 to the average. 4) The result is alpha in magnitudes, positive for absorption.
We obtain 0.05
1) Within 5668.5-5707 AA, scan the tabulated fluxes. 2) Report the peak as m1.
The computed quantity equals 69.96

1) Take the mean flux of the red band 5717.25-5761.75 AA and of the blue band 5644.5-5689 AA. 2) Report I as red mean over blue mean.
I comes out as 1.06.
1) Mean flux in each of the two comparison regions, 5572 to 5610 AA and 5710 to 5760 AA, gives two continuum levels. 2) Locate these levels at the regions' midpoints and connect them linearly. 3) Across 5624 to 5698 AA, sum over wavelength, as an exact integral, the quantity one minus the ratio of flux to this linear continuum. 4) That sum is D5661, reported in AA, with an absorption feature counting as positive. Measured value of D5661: 1.7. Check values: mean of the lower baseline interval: 61.5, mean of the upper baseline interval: 66.2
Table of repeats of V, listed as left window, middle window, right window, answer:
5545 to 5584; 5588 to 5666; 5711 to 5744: 2.96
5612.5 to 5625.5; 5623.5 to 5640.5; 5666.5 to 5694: -0.50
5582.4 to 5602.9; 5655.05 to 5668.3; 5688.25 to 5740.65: 0.64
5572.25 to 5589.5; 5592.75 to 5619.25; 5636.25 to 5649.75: 0.71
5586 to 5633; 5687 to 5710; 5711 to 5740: 1.75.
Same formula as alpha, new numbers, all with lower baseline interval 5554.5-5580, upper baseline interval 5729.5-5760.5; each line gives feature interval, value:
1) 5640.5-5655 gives -0.015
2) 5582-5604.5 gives 0.073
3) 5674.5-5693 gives 0.059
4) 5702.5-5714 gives 0.048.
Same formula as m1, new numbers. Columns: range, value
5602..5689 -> 80.02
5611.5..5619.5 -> 67.24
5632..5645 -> 70.82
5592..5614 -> 69.85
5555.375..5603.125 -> 69.11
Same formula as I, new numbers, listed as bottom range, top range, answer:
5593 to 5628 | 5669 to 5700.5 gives 1.01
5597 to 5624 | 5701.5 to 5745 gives 1.07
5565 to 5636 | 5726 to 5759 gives 1.08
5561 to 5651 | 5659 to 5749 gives 1.02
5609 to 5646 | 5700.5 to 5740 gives 1.05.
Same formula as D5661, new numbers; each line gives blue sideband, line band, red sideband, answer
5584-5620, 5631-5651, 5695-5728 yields -1.6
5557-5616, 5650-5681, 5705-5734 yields 1.7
